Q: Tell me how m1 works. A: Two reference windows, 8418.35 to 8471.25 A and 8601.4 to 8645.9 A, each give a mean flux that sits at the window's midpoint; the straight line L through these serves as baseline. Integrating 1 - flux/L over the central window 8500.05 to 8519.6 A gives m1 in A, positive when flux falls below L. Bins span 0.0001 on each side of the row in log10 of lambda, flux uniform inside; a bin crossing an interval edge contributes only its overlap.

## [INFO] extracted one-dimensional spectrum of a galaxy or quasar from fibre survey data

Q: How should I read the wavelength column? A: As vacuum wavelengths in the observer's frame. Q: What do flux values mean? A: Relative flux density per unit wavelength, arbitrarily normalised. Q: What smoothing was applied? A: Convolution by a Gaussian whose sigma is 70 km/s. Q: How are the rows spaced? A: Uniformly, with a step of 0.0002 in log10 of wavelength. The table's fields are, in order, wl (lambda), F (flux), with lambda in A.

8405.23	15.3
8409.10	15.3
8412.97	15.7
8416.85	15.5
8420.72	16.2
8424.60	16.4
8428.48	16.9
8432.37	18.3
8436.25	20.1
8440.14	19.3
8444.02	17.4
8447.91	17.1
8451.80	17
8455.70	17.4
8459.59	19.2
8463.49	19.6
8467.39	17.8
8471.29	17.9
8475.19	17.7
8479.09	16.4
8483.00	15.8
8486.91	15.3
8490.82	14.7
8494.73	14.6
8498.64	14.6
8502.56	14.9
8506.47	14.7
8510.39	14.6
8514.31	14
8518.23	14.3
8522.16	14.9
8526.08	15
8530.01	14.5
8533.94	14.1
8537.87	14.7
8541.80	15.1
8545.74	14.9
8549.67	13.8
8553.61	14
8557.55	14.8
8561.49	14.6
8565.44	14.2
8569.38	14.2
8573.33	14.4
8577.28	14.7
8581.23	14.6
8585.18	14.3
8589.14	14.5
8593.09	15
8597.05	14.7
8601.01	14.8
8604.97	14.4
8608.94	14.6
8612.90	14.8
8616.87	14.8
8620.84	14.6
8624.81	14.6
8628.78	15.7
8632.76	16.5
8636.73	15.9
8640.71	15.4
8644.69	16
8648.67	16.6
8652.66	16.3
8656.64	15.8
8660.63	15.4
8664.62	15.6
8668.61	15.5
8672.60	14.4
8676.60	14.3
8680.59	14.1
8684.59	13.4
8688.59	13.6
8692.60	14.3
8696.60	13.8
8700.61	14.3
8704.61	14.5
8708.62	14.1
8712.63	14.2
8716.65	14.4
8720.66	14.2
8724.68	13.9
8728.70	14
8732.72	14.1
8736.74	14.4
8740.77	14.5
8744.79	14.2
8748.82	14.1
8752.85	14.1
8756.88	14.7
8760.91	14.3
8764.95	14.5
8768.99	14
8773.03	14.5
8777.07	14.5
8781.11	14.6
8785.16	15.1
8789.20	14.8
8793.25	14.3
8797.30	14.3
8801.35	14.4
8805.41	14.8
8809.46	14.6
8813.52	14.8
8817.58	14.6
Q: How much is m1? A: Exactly 2.77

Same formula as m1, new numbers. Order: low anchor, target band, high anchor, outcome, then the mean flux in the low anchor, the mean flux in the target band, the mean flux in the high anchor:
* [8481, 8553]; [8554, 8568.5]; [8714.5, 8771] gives 0.14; 14.7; 14.5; 14.2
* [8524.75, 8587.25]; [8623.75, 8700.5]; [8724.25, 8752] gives -4.22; 14.5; 15.1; 14.2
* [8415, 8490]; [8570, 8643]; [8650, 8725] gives 2.96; 17.4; 14.9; 14.6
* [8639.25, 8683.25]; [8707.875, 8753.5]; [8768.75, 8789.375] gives 2.26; 15.4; 14.2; 14.6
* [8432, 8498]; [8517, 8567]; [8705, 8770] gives 5.79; 17.3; 14.5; 14.2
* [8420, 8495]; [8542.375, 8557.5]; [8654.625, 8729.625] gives 1.68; 17.3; 14.4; 14.4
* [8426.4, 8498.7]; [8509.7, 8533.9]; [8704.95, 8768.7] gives 3.07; 17.3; 14.5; 14.2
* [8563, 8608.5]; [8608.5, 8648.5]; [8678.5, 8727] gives -2.84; 14.5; 15.4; 14.1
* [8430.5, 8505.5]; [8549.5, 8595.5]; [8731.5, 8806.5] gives 4.85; 17.1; 14.5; 14.4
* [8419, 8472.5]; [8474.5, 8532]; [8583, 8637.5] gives 6.35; 17.9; 15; 14.9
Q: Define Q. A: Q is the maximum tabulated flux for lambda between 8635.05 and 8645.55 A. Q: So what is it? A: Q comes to 16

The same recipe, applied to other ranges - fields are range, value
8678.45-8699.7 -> 14.3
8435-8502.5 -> 20.1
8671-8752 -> 14.5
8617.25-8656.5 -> 16.6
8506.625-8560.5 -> 15.1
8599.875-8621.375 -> 14.8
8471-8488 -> 17.9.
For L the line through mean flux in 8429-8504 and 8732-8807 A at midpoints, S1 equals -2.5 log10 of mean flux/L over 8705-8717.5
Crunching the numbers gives 0.05 mag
